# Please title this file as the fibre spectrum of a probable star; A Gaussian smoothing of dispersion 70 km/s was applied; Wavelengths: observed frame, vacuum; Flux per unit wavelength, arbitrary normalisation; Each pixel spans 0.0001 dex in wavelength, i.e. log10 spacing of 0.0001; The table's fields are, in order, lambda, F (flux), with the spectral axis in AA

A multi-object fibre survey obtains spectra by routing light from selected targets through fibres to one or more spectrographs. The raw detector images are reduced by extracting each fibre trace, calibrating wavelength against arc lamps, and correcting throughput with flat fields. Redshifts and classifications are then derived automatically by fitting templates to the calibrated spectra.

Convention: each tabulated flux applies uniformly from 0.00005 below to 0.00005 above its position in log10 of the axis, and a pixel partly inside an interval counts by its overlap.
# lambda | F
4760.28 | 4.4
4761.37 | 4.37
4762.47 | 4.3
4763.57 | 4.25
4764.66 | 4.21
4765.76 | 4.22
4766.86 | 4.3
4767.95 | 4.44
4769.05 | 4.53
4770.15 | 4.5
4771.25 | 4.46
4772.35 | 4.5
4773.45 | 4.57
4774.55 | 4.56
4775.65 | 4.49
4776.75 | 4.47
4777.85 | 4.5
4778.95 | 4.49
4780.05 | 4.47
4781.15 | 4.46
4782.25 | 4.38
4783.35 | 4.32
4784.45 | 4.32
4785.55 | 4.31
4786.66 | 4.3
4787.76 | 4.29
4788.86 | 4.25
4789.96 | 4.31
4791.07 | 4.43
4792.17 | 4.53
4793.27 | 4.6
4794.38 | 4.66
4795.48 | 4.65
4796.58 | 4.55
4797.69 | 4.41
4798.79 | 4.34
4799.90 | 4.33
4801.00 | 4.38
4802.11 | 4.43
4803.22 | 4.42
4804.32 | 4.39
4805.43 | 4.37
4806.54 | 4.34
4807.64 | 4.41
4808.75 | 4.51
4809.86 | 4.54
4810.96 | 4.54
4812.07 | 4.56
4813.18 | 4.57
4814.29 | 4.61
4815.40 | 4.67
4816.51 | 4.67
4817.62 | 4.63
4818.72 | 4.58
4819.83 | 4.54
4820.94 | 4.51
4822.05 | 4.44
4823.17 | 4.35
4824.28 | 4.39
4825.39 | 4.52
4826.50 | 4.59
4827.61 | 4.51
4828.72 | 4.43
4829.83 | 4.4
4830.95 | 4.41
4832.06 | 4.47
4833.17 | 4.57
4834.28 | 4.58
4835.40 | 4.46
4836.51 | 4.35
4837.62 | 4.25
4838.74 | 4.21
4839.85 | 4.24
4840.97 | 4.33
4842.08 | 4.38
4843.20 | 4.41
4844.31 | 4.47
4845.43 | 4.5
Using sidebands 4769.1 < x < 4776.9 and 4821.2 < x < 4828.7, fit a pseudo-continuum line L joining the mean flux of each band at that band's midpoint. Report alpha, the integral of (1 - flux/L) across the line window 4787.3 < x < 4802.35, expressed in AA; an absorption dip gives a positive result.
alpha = 0.2 AA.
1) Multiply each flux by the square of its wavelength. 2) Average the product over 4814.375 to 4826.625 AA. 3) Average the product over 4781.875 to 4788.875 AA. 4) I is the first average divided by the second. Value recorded 1.07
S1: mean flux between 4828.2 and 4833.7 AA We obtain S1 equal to 4.46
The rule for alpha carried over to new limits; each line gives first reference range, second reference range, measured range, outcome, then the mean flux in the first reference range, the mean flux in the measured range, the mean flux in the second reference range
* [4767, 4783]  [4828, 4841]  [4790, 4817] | -0.3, 4.48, 4.49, 4.39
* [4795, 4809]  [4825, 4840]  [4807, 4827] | -0.5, 4.42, 4.53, 4.43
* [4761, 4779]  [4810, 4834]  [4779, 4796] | 0.1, 4.42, 4.42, 4.52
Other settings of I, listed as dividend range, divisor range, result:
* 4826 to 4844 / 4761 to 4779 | 1.03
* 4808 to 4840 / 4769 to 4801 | 1.03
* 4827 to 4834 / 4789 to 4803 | 1.02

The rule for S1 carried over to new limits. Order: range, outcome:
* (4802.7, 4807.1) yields 4.39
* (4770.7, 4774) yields 4.51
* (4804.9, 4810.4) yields 4.43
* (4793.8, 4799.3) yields 4.53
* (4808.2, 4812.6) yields 4.54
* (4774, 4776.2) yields 4.52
